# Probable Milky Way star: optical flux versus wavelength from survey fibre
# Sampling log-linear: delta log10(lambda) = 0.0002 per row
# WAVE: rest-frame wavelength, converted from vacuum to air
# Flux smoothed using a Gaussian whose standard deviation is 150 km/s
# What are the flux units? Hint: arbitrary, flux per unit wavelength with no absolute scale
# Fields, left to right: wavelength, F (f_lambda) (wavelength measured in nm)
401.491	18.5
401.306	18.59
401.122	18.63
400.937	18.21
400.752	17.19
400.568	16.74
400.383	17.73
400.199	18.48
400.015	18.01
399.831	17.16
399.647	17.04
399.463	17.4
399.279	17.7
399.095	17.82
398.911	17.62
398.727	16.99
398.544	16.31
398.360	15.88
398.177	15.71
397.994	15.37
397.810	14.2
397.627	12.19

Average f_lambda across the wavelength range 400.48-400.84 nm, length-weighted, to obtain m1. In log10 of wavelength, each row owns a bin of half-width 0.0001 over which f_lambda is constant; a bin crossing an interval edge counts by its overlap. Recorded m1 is 17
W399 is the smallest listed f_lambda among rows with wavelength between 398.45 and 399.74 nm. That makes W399 16.31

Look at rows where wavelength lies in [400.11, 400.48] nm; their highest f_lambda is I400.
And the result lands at 18.48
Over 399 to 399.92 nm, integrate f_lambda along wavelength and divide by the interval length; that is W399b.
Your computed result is 17.4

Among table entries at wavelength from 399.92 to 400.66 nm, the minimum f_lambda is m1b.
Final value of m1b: 16.74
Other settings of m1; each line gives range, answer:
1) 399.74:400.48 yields 17.8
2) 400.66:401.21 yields 18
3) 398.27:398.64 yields 16.1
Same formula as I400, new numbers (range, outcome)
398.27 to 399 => 17.62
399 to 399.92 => 17.82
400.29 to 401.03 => 18.21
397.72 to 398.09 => 15.37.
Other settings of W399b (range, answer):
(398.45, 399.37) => 17.3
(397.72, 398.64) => 15.5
